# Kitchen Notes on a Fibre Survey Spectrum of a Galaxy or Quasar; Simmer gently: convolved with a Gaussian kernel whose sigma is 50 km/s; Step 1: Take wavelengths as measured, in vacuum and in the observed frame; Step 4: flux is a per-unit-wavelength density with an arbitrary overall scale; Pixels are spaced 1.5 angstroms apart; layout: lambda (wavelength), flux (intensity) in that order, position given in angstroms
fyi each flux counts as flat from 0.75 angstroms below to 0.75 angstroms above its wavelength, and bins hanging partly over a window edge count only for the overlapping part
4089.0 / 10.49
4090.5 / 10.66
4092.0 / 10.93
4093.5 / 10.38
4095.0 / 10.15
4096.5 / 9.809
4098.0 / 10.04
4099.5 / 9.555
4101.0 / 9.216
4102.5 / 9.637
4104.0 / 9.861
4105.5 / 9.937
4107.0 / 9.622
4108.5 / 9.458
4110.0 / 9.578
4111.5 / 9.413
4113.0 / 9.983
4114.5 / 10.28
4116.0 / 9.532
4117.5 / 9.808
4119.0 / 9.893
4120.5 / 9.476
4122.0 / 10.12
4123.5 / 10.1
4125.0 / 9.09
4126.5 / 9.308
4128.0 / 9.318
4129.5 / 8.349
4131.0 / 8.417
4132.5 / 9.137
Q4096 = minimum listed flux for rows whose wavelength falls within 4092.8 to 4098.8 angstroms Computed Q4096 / 9.809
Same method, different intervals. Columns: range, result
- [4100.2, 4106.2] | 9.216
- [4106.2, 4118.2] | 9.413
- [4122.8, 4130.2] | 8.349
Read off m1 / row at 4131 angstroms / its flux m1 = 8.417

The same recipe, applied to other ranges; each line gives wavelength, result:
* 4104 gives 9.861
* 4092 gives 10.93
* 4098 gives 10.04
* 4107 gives 9.622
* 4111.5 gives 9.413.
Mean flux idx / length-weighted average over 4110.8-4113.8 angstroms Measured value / 9.71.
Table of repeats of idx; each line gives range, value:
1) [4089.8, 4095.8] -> 10.5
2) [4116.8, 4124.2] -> 9.88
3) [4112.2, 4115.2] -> 10.1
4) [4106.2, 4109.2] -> 9.55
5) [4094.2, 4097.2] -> 9.99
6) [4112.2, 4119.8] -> 9.89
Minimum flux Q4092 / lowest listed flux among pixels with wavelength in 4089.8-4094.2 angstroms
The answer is 10.38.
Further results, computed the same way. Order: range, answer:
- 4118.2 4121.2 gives 9.476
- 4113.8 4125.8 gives 9.09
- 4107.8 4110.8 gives 9.458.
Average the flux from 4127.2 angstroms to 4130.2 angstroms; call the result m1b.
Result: 8.85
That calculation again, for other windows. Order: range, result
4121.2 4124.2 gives 10.1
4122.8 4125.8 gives 9.58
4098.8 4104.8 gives 9.57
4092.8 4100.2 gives 9.99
